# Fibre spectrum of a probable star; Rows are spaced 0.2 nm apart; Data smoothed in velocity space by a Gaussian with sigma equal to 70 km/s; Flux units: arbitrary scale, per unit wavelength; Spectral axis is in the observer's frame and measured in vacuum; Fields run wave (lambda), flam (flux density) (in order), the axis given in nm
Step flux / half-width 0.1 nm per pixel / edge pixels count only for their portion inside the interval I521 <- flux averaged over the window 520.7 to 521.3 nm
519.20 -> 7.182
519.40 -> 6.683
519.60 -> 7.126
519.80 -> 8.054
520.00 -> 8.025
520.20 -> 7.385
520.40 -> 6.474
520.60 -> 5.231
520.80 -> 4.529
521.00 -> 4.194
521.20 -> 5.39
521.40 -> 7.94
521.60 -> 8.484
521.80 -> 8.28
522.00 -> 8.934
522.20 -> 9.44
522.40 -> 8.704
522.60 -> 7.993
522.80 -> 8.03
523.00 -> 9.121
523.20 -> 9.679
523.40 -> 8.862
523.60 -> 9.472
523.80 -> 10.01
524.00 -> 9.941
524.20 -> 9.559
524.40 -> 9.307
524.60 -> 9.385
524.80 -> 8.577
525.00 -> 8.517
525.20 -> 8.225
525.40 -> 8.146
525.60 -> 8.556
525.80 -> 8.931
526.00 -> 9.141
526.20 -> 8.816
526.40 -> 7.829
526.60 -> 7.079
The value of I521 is 4.7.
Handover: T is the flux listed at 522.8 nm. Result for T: 8.03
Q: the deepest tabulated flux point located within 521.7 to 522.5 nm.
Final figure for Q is 8.28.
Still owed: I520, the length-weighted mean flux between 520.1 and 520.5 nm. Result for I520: 6.93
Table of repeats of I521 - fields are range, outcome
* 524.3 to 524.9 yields 9.09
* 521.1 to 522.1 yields 7.81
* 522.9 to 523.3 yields 9.4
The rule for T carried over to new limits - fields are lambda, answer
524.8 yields 8.577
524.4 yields 9.307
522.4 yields 8.704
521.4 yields 7.94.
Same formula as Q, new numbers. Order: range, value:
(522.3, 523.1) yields 7.993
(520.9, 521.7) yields 4.194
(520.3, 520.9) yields 4.529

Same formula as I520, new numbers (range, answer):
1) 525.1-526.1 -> 8.6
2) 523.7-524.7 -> 9.64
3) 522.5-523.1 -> 8.38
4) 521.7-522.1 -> 8.61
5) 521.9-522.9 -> 8.62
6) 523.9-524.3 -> 9.75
